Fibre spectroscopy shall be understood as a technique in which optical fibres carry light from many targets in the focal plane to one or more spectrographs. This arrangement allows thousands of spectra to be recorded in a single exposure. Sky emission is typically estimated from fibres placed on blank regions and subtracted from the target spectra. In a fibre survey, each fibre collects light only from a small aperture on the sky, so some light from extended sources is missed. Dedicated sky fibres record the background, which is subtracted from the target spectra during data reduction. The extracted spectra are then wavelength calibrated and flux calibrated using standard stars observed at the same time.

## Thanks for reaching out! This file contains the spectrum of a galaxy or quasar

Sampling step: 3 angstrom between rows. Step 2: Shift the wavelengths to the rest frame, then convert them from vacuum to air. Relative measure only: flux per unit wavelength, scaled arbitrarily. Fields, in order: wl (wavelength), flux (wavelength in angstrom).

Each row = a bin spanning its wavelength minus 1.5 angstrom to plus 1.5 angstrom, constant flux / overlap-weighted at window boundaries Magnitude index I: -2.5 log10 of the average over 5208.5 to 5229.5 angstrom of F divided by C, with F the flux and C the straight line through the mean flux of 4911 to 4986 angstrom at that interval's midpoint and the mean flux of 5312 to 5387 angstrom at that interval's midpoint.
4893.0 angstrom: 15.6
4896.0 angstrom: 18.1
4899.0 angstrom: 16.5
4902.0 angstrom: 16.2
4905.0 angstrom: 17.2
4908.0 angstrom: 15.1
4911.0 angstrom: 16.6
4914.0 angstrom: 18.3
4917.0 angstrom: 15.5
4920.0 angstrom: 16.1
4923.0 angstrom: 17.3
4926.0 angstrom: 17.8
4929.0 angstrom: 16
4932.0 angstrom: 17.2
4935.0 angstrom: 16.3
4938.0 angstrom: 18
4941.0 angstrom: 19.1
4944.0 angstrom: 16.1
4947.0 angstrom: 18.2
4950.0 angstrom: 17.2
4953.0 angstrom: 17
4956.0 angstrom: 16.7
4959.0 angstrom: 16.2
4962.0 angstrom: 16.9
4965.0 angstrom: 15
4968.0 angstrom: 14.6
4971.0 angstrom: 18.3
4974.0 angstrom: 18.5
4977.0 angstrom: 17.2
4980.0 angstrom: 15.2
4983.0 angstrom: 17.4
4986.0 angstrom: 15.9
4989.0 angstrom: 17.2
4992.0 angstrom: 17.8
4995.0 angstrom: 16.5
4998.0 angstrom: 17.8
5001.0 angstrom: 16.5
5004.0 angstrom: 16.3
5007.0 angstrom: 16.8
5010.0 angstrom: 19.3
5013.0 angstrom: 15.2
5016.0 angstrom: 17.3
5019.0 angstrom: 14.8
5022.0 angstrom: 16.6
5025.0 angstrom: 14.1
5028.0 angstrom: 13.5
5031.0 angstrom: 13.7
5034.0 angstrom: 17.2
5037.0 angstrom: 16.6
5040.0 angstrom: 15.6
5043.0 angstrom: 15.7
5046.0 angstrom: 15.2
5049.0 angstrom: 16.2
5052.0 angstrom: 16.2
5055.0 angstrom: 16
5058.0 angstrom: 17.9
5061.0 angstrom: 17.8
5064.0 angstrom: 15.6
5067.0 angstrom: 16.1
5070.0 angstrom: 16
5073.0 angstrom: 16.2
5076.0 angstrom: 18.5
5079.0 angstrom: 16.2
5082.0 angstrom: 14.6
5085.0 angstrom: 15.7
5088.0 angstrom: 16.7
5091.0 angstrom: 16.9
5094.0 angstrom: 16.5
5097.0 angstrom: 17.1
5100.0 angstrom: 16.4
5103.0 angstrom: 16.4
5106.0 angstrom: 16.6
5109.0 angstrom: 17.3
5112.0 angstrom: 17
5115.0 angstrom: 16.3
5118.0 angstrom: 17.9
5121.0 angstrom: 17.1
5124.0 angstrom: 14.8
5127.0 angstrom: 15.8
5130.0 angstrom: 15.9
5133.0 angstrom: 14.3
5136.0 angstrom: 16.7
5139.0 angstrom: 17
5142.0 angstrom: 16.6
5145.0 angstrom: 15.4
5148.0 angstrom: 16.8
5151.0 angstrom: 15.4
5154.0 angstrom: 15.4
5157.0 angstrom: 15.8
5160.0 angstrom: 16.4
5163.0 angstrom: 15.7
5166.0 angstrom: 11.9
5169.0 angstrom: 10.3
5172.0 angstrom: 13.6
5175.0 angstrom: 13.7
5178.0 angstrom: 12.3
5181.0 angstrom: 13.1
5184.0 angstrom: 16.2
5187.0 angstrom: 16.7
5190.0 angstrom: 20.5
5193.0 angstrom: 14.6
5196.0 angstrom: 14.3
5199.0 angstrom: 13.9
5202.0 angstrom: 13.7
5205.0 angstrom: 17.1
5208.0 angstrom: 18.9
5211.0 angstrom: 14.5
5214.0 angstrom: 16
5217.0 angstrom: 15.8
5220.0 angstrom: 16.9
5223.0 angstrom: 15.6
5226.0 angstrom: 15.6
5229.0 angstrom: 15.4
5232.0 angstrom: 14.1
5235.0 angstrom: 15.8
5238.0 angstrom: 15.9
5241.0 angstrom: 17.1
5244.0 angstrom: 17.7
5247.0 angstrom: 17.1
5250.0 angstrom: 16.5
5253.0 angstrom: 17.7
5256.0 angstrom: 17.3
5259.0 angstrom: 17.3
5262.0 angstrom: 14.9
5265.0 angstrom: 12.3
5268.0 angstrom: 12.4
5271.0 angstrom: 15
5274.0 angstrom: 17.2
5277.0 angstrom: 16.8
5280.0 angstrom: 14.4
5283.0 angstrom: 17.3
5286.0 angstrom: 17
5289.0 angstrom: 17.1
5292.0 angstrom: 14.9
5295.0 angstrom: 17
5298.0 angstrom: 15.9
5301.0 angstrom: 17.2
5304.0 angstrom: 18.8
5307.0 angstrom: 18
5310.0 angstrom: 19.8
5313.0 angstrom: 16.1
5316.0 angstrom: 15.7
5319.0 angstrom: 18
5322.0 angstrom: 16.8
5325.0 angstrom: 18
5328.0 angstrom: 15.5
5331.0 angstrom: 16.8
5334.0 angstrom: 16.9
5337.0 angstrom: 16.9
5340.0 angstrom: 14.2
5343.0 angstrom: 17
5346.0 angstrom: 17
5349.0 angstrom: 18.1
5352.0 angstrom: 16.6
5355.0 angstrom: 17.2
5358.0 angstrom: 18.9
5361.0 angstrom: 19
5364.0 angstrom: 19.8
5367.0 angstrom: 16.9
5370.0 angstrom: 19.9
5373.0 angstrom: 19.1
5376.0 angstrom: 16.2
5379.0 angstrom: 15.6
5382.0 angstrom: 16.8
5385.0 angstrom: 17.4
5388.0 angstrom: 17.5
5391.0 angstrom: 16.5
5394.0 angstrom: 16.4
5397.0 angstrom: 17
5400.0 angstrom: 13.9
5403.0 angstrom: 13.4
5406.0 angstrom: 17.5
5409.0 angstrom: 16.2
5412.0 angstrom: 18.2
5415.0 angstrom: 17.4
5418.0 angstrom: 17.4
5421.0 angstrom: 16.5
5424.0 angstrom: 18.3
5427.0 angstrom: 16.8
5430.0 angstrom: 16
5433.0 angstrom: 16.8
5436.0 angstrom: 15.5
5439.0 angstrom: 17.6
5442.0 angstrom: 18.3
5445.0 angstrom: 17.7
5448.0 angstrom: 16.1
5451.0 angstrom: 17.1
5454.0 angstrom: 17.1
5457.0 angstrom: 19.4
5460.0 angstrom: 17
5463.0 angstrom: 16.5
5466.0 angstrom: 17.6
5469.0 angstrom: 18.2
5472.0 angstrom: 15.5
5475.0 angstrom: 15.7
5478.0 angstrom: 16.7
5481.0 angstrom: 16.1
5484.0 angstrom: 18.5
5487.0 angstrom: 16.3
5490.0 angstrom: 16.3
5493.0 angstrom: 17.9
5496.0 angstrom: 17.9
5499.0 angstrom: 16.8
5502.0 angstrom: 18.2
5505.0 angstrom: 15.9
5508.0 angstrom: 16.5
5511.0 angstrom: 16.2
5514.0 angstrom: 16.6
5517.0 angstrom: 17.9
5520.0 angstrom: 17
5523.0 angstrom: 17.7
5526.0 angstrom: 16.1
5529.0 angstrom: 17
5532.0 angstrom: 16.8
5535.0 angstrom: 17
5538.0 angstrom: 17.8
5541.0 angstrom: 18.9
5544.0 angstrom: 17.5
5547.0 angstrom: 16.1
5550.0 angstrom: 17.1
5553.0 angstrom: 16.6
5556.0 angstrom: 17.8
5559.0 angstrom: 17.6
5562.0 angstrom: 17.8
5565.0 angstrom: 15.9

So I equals 0.08 mag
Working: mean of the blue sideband 16.9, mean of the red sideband 17.2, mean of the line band 15.9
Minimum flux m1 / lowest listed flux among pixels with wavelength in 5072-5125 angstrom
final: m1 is 14.6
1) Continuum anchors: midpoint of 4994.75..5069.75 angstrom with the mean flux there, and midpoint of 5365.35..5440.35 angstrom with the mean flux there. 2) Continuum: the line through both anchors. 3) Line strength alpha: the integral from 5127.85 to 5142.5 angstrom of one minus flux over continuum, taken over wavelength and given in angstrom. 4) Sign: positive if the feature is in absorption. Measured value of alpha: 0.3 angstrom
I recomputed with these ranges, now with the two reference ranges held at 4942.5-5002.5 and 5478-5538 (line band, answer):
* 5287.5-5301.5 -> 0.04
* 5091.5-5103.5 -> 0.01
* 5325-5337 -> 0.02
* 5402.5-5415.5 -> 0.02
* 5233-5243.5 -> 0.04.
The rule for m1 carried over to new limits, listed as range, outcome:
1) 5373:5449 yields 13.4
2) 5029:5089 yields 13.7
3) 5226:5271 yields 12.3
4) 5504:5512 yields 15.9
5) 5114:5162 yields 14.3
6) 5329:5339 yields 16.8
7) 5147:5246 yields 10.3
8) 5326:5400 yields 13.9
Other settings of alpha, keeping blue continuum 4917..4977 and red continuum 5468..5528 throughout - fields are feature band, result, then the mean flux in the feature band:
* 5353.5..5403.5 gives -0.9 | 17.2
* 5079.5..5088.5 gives 0.7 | 15.6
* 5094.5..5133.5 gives 1.1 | 16.4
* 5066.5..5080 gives 0.2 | 16.7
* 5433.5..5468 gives -0.8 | 17.3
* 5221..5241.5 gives 1.6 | 15.6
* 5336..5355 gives 0.3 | 16.7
